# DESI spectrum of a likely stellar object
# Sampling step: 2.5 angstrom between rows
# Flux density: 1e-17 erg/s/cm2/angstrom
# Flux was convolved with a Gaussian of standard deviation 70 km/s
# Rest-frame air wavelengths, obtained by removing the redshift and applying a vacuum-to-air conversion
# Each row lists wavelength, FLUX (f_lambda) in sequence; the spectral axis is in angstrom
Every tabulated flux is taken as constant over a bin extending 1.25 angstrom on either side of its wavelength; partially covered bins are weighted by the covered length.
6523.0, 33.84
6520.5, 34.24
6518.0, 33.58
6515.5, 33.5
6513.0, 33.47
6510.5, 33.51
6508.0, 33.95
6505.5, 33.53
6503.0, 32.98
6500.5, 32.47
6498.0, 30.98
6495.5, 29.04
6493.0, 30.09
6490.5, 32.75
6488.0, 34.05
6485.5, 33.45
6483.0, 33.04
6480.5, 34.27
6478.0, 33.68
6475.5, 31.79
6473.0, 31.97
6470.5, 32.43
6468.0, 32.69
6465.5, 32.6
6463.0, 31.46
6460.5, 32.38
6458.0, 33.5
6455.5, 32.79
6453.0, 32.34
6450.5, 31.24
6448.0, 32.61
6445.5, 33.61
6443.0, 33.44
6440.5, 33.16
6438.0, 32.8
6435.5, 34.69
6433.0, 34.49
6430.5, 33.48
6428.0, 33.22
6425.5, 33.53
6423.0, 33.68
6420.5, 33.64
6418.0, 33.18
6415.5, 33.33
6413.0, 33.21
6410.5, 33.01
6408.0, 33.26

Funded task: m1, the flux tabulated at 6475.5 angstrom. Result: 31.79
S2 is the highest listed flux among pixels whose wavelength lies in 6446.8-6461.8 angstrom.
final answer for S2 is 33.5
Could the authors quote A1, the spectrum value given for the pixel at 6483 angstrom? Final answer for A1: 33.04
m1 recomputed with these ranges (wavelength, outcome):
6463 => 31.46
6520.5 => 34.24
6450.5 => 31.24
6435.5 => 34.69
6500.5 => 32.47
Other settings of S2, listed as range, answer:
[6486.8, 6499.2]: 34.05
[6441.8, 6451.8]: 33.61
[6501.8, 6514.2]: 33.95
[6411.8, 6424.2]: 33.68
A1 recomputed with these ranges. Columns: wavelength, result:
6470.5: 32.43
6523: 33.84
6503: 32.98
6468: 32.69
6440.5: 33.16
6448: 32.61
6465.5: 32.6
